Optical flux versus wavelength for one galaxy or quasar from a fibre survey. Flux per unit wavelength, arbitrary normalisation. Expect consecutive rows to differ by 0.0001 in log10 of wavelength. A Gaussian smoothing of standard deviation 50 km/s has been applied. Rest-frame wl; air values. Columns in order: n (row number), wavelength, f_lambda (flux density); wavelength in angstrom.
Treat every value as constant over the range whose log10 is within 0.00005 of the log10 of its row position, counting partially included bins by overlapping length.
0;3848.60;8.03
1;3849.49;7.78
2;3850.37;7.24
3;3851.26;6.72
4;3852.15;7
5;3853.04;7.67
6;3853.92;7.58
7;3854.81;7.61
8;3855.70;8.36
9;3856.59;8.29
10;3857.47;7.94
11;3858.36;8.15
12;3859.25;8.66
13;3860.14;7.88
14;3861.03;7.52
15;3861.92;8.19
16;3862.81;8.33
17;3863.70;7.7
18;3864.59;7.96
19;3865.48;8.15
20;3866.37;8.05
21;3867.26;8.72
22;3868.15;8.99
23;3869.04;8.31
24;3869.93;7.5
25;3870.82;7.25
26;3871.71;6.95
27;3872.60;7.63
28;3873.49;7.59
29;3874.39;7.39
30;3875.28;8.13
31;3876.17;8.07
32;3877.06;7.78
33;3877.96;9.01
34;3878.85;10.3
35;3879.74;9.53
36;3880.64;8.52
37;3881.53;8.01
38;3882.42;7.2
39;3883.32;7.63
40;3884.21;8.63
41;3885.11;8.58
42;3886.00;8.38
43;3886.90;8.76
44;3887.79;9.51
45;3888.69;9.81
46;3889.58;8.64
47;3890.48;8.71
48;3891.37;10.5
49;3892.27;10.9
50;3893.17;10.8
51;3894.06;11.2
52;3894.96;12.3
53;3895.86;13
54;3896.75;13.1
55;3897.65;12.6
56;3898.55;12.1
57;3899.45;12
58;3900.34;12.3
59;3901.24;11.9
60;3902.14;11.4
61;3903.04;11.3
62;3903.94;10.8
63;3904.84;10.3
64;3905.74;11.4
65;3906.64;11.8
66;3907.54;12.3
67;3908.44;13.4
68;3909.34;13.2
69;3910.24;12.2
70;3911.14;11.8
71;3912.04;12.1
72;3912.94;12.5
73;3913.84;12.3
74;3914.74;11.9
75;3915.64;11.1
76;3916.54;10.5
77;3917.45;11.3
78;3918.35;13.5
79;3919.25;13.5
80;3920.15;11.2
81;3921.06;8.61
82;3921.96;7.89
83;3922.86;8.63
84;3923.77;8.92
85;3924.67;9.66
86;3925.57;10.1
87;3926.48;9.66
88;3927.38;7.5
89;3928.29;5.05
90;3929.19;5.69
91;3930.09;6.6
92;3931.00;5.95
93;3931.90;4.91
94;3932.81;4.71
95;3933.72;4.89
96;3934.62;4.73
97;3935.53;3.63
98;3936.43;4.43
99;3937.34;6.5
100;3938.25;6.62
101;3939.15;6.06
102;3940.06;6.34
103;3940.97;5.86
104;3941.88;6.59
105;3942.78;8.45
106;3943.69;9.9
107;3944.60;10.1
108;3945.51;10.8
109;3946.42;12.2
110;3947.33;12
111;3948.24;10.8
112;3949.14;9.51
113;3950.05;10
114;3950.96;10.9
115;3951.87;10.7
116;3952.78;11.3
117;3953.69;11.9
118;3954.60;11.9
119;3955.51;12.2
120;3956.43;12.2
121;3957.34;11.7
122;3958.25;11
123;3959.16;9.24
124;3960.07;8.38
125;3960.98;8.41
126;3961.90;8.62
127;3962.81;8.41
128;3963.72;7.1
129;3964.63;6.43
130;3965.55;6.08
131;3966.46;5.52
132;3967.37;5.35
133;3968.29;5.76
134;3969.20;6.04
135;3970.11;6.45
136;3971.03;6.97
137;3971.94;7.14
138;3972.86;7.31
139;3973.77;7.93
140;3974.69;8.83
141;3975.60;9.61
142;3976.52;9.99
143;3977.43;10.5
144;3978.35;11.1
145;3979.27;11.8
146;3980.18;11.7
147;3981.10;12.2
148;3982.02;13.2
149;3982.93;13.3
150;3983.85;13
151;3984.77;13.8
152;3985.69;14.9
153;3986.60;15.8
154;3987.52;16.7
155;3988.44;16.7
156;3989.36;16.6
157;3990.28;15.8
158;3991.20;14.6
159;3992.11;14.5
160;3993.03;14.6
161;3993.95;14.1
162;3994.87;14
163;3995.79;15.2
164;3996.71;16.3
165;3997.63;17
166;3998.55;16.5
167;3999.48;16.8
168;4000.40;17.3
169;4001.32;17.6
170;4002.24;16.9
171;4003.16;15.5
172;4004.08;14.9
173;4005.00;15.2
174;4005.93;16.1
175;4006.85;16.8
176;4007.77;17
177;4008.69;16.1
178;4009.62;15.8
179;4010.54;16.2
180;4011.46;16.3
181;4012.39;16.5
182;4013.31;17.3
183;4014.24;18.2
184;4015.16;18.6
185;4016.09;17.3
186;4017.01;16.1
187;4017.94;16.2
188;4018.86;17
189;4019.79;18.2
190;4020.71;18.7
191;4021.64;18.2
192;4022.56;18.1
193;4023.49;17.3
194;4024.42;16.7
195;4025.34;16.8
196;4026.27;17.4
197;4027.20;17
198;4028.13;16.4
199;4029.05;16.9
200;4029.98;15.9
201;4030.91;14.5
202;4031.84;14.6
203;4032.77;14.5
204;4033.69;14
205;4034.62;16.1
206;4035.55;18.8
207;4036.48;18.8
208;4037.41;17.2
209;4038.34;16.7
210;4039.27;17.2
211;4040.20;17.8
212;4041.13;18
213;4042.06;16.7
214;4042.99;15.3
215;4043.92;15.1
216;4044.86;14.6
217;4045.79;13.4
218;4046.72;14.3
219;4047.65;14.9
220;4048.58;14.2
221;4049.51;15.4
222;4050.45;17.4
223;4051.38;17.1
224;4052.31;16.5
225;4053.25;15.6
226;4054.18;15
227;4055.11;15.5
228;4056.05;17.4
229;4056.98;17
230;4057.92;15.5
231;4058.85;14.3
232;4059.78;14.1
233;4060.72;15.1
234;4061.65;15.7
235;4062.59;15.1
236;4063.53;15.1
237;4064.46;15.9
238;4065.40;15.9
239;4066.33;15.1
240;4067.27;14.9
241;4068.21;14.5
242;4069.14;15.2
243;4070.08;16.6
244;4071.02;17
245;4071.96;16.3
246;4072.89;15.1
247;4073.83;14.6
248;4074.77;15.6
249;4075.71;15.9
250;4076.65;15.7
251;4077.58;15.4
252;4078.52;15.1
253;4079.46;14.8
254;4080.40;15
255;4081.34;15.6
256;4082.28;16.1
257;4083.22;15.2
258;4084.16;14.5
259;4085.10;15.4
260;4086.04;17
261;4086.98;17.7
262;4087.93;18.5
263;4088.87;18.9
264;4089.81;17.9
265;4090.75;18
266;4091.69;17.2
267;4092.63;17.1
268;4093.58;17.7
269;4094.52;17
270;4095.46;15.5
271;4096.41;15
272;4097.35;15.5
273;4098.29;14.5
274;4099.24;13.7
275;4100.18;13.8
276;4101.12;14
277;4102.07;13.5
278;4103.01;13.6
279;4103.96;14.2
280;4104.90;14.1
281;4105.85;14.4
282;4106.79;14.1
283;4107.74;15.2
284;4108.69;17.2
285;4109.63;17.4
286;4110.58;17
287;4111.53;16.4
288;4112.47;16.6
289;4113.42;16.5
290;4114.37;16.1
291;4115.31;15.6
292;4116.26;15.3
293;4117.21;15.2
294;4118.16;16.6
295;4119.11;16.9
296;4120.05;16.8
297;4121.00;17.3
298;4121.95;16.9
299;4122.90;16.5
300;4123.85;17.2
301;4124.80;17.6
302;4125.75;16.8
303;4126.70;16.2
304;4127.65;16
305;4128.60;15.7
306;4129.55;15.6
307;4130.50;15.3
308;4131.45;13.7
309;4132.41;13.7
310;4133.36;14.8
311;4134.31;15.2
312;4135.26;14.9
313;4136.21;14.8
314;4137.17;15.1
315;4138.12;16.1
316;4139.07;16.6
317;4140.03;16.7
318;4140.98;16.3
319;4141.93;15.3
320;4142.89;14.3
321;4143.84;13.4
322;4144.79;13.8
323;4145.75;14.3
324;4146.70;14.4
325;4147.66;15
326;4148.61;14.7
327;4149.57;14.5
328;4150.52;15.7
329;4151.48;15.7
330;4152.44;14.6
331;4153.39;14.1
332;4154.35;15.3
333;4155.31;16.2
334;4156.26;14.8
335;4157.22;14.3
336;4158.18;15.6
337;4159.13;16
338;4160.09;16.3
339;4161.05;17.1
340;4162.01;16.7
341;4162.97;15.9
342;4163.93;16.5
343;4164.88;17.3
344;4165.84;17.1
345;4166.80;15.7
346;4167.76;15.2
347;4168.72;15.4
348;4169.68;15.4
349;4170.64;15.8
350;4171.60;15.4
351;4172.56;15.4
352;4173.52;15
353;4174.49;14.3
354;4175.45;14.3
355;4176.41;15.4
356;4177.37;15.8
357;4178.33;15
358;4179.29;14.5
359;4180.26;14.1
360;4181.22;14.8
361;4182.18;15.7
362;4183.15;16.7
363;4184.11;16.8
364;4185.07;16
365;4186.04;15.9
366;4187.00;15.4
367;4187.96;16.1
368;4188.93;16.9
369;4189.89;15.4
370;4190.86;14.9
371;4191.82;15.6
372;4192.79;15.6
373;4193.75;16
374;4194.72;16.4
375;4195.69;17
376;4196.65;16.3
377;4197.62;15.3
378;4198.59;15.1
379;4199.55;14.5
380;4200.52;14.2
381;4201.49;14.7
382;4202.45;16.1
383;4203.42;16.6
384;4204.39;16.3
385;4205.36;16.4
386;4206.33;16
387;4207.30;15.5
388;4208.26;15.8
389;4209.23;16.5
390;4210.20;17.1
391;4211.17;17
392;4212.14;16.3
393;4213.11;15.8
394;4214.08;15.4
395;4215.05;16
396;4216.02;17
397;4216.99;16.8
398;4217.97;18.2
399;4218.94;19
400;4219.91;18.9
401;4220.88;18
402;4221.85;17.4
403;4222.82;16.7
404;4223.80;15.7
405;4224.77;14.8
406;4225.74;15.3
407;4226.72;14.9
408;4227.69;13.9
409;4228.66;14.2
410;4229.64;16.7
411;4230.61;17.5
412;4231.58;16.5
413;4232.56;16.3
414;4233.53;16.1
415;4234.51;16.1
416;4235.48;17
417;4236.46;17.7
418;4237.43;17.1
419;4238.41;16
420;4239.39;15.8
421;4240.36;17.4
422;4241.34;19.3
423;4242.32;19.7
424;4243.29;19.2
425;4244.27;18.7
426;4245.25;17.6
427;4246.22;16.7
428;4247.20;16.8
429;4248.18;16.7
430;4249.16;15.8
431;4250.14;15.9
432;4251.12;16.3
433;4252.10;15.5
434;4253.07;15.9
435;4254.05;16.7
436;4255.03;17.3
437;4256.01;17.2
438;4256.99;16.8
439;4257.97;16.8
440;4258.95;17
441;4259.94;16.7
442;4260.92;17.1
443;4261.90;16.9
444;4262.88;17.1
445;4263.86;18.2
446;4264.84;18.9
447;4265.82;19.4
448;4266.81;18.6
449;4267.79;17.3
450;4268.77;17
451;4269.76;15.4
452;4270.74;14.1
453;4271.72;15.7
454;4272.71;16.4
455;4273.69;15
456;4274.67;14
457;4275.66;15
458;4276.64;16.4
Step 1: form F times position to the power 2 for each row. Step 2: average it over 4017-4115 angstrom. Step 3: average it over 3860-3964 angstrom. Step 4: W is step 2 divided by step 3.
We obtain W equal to 1.83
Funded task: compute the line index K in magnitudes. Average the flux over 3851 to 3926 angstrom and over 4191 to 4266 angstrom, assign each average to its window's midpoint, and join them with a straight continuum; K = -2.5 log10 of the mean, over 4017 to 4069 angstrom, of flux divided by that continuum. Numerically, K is -0.25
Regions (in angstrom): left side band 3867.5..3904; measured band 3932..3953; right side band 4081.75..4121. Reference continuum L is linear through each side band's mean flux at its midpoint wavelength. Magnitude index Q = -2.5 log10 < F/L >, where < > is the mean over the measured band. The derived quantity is 0.37 mag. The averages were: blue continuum 9.57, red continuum 15.9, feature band 8.04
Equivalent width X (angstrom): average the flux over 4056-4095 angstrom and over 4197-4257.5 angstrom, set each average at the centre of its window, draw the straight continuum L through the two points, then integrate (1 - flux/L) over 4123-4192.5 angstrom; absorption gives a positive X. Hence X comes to 3.4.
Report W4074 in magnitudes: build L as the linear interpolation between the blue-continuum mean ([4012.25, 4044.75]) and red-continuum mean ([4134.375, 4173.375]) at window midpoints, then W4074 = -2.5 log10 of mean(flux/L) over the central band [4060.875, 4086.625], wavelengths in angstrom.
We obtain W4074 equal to 0.06 mag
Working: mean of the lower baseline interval 16.8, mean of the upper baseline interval 15.4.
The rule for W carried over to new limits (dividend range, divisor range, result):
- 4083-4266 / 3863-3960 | 1.93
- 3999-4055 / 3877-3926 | 1.64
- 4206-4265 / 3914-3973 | 2.27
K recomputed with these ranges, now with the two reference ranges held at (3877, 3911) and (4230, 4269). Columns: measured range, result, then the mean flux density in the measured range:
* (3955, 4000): 0.07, 11.4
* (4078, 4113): -0.11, 15.8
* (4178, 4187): 0.03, 15.5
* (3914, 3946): 0.35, 8.09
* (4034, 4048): -0.22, 16.3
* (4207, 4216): 0.02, 16.2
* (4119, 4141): -0.07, 15.9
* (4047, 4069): -0.14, 15.5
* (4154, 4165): -0.03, 16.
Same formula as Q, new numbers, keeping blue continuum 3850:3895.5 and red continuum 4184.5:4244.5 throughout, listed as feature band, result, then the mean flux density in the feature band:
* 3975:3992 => -0.210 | 13.4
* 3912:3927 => -0.130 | 10.7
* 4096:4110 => -0.066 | 14.7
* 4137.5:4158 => -0.017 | 15.1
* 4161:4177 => -0.028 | 15.7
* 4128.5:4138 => -0.029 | 14.9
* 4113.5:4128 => -0.161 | 16.5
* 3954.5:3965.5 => 0.113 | 9.42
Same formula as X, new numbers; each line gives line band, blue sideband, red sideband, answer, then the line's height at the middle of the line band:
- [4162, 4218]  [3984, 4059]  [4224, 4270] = 2.9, 16.7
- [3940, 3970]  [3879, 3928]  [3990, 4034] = 9.3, 13.3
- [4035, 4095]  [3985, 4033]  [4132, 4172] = -0.3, 16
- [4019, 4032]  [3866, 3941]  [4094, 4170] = -4.5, 12.6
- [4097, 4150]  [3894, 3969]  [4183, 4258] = -4.8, 14.1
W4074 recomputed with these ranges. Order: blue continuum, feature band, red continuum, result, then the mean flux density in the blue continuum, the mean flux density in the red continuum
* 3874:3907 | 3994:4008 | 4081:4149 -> -0.25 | 10.1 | 15.7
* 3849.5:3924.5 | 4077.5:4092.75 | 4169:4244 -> -0.20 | 9.65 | 16.1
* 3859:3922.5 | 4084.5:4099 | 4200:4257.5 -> -0.20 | 9.97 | 16.6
